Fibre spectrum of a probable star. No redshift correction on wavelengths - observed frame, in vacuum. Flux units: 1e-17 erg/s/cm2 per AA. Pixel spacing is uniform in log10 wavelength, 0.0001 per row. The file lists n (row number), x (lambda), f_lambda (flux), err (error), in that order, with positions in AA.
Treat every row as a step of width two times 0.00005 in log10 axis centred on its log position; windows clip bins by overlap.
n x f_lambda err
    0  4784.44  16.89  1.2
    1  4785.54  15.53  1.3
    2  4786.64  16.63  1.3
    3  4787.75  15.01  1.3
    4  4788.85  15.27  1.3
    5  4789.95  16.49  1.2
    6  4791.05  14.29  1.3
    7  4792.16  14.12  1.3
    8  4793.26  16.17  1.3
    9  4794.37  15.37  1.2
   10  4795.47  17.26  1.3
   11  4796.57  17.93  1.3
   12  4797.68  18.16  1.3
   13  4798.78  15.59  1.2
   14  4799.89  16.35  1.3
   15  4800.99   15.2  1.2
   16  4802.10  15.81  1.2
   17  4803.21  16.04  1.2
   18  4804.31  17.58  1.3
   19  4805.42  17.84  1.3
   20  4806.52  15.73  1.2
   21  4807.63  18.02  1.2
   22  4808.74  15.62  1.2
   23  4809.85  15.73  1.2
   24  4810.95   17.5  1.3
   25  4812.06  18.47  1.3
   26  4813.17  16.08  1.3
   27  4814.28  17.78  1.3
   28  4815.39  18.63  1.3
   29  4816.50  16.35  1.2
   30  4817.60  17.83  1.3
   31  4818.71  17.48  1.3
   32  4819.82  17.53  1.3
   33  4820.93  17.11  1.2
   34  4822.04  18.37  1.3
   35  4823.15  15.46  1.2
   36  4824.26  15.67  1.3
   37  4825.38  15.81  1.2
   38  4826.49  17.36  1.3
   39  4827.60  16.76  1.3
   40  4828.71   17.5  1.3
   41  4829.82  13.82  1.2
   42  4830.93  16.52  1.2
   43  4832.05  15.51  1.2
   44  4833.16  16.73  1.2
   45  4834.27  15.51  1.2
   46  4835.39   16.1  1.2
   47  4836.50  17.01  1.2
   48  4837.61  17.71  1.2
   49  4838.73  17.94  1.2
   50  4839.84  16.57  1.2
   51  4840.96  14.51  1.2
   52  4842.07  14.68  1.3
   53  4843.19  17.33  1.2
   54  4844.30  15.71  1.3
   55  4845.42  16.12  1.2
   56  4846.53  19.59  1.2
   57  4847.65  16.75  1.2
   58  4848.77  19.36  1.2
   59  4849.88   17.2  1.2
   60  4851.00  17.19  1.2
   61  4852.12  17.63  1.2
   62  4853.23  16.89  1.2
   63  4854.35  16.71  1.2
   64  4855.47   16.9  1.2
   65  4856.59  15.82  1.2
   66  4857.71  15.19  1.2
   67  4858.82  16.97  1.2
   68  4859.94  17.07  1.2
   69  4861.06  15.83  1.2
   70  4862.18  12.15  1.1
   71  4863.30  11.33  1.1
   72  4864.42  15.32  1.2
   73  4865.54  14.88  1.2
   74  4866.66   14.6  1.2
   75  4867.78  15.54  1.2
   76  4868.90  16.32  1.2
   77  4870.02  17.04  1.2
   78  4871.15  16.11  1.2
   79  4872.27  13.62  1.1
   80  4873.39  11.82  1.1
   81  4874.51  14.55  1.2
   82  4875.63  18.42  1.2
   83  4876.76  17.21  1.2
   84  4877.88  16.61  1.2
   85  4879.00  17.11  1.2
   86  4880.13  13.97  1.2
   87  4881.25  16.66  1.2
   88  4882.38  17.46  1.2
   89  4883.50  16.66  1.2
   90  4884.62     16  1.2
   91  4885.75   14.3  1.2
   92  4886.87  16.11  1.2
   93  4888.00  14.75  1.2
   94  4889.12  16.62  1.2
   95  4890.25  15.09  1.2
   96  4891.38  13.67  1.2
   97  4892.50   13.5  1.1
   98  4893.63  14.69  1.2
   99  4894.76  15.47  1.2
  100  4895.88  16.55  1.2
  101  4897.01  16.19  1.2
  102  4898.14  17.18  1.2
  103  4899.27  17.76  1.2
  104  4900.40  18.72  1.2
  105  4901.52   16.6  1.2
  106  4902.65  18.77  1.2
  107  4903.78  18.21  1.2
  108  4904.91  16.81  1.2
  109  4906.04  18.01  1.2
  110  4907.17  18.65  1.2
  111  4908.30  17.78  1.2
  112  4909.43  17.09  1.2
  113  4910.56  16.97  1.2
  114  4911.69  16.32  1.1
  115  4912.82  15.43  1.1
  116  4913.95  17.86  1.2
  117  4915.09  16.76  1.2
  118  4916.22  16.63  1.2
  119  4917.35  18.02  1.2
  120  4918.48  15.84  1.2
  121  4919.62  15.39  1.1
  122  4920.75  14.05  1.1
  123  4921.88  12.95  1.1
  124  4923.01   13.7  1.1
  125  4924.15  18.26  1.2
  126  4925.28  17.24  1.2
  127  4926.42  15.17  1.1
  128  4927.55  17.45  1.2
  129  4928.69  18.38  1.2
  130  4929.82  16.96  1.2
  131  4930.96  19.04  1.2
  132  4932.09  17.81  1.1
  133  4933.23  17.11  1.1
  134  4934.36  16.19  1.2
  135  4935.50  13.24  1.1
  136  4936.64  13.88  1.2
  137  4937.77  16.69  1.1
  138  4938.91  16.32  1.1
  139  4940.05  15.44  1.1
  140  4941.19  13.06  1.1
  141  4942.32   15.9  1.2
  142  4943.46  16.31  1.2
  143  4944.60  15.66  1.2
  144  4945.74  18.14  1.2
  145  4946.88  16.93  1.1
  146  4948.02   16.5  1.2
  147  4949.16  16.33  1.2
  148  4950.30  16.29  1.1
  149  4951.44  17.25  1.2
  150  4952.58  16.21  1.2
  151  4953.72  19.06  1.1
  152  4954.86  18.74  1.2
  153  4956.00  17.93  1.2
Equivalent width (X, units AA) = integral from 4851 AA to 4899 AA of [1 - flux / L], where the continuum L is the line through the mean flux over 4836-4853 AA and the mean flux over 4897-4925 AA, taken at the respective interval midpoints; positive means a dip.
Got 3.6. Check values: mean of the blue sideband 17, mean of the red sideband 16.8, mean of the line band 15.7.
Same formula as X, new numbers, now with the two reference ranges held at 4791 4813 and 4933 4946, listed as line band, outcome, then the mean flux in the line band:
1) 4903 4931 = -1.8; 16.7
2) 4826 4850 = -0.6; 16.6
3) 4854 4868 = 0.8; 15.2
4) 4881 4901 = -0.1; 16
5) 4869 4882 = 0.2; 15.8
